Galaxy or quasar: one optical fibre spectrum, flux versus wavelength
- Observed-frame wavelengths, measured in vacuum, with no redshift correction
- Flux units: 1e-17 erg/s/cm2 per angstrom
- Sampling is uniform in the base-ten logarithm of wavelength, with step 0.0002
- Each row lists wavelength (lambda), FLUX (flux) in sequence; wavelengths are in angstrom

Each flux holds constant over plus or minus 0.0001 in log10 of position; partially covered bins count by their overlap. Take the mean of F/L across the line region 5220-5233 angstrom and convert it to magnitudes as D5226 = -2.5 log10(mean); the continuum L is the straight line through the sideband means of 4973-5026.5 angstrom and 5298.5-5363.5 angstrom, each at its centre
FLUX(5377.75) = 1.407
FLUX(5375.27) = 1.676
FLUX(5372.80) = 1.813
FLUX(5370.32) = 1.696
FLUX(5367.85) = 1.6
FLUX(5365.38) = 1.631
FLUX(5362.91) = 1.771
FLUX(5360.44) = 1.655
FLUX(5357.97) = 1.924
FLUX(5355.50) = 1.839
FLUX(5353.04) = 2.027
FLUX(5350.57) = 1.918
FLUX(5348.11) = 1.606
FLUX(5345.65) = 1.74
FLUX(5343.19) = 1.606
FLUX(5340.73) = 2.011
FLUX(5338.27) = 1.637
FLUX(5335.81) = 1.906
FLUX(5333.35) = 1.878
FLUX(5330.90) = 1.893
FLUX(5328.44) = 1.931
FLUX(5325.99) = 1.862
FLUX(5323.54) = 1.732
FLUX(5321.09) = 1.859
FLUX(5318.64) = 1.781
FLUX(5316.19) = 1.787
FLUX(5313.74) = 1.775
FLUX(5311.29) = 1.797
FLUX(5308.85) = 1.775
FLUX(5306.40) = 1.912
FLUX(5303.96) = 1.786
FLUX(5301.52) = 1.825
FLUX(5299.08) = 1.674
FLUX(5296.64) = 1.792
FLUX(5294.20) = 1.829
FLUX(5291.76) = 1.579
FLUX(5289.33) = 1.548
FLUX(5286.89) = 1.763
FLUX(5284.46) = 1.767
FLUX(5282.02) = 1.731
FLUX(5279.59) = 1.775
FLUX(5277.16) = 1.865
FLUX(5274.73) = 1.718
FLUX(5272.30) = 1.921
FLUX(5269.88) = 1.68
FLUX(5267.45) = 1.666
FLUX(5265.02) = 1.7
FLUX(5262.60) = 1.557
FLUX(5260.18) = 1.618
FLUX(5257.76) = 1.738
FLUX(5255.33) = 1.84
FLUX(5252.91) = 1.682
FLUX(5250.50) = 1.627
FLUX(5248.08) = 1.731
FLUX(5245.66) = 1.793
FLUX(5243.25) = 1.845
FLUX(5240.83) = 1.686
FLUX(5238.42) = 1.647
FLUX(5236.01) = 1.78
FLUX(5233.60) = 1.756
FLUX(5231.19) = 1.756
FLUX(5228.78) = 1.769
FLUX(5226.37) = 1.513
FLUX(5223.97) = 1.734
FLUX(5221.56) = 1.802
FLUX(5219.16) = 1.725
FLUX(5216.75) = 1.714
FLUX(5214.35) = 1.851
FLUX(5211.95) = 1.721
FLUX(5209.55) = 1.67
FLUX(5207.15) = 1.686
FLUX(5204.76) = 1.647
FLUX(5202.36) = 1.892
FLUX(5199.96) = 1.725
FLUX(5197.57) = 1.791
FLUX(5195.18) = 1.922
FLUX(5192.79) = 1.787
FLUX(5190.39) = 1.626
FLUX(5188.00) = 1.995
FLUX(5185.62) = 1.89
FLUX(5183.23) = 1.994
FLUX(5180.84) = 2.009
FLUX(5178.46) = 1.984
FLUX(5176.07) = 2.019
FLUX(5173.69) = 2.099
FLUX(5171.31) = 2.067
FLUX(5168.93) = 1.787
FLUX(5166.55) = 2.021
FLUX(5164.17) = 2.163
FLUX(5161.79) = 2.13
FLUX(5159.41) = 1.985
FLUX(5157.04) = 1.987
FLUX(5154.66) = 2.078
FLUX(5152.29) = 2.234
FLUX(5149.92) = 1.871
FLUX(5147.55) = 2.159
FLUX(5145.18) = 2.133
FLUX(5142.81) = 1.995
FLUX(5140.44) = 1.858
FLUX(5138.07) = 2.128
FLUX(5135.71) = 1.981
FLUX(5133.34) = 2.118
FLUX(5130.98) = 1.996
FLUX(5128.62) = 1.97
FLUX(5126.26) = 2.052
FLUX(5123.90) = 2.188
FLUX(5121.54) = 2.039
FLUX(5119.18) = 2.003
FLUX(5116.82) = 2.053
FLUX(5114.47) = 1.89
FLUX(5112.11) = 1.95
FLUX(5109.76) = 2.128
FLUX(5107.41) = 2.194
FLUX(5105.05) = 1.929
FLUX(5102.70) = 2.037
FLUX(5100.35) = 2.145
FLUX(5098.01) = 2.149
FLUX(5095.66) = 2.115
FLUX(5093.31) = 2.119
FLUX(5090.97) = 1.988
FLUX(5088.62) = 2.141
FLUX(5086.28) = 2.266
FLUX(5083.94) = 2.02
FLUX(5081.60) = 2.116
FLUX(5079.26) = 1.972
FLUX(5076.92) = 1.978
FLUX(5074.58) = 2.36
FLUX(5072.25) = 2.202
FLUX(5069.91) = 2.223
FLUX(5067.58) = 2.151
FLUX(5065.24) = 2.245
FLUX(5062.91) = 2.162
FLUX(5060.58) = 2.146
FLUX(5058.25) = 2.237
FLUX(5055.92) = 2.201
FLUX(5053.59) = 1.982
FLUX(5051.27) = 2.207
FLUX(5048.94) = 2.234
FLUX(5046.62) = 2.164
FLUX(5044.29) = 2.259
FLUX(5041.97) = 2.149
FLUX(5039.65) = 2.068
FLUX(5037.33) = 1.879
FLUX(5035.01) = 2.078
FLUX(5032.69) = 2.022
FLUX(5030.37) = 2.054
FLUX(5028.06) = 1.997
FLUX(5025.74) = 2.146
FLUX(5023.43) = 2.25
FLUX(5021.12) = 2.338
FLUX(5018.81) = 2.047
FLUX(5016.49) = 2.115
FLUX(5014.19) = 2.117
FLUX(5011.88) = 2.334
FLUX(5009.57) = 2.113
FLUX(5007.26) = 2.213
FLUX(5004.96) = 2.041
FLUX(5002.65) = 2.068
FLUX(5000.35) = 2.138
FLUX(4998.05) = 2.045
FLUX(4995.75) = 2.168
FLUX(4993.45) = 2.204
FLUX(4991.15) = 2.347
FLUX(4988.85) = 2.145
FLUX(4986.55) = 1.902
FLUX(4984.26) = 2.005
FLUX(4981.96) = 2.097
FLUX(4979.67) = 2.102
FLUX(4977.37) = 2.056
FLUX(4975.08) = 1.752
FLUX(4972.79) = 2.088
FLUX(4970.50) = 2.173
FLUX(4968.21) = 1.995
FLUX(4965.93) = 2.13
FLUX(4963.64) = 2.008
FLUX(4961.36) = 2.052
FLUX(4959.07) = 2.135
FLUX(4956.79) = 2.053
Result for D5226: 0.12 mag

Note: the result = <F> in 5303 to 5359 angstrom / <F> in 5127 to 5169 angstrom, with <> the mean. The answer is 0.89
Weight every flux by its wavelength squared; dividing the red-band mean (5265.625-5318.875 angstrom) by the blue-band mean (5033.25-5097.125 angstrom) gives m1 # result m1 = 0.9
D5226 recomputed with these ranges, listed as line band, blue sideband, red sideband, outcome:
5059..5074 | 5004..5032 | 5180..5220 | -0.073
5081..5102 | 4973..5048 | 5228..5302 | -0.069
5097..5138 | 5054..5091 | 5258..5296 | 0.003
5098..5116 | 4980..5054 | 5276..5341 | -0.014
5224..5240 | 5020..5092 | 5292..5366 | 0.129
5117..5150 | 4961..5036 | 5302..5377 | -0.033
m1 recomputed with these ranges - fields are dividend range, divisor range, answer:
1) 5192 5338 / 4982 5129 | 0.90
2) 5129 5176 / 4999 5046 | 1.01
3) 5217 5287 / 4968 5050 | 0.90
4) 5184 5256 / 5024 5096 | 0.88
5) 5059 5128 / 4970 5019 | 1.04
